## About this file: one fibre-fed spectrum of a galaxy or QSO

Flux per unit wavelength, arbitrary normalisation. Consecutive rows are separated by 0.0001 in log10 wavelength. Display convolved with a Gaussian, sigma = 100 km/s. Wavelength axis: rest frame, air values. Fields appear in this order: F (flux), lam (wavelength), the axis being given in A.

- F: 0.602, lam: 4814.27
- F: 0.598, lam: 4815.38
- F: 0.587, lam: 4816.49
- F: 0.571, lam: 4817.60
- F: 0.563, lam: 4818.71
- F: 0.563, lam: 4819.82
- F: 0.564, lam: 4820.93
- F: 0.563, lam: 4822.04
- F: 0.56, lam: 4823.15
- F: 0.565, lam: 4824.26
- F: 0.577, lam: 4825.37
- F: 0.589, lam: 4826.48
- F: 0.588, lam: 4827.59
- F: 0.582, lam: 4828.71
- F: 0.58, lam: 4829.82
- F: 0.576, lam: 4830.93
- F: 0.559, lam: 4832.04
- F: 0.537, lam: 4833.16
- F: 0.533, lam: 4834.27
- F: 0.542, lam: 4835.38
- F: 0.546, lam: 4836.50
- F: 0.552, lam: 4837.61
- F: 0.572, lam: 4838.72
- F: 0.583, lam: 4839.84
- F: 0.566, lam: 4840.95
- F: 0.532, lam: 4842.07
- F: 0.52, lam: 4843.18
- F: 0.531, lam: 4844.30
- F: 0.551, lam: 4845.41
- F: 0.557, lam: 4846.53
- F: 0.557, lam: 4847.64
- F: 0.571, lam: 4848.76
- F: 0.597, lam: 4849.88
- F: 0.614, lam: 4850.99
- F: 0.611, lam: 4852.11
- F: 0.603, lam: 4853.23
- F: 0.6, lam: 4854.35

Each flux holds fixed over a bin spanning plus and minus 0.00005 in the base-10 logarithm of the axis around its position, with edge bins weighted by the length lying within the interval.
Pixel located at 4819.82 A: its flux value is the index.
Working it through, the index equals 0.563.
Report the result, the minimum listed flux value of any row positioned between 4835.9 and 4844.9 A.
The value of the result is 0.52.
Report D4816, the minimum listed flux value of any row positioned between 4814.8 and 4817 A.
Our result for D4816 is 0.587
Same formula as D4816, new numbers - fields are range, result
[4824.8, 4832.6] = 0.559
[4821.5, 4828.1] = 0.56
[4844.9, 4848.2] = 0.551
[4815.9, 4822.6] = 0.563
